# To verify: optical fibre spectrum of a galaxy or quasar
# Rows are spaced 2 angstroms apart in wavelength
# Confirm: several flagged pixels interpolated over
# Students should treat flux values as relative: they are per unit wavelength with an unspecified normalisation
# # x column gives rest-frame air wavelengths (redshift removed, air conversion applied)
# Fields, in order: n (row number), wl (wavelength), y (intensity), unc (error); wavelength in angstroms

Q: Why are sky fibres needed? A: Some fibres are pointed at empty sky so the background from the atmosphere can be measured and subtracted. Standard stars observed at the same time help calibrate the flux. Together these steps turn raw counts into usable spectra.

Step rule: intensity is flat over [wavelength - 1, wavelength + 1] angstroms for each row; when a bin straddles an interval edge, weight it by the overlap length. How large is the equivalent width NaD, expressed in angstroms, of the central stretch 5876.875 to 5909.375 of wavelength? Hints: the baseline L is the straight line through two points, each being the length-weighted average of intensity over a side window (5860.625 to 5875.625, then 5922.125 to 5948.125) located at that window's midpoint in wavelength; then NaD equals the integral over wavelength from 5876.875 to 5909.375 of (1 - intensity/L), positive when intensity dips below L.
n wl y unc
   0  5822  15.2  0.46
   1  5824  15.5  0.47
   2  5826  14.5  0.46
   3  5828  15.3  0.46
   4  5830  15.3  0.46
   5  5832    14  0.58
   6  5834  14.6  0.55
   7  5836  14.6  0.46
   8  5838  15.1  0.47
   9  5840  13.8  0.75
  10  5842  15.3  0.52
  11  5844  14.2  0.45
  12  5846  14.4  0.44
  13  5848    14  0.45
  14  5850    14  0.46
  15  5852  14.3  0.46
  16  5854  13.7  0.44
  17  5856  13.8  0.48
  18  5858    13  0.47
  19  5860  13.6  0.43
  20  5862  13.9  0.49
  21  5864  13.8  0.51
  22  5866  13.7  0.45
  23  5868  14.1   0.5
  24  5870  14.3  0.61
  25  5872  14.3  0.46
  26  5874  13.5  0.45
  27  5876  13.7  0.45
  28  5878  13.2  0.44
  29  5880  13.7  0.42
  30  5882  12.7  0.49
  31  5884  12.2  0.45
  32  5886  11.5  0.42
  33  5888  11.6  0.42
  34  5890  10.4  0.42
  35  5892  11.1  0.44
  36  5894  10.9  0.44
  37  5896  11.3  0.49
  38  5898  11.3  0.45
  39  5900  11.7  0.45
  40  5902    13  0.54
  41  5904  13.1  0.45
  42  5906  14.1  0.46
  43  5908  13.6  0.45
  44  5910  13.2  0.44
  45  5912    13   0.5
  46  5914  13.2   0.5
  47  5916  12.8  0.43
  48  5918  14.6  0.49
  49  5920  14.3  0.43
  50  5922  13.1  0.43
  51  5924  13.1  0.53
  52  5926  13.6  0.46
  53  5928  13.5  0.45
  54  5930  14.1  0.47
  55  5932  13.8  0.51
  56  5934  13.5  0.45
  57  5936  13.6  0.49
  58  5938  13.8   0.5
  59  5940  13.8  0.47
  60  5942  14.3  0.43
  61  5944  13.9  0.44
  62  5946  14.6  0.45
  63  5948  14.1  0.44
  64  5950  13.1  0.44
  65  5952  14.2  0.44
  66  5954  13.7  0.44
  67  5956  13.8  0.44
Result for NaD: 3.9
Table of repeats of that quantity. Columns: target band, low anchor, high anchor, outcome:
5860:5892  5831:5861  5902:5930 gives 1.88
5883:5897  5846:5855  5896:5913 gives 1.96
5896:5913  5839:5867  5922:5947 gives 1.30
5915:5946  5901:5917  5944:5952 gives -0.24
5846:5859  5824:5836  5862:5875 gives 0.41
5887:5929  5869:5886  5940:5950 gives 3.03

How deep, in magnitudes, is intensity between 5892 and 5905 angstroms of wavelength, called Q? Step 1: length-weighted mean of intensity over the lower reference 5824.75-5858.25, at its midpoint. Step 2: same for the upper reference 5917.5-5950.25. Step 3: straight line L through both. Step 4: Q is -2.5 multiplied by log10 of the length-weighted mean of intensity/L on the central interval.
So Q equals 0.19 mag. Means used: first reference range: 14.4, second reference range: 13.8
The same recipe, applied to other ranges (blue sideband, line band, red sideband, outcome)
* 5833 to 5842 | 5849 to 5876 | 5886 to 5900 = -0.06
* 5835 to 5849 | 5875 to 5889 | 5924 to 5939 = 0.12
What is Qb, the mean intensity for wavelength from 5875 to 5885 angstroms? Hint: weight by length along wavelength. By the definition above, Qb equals 13.1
